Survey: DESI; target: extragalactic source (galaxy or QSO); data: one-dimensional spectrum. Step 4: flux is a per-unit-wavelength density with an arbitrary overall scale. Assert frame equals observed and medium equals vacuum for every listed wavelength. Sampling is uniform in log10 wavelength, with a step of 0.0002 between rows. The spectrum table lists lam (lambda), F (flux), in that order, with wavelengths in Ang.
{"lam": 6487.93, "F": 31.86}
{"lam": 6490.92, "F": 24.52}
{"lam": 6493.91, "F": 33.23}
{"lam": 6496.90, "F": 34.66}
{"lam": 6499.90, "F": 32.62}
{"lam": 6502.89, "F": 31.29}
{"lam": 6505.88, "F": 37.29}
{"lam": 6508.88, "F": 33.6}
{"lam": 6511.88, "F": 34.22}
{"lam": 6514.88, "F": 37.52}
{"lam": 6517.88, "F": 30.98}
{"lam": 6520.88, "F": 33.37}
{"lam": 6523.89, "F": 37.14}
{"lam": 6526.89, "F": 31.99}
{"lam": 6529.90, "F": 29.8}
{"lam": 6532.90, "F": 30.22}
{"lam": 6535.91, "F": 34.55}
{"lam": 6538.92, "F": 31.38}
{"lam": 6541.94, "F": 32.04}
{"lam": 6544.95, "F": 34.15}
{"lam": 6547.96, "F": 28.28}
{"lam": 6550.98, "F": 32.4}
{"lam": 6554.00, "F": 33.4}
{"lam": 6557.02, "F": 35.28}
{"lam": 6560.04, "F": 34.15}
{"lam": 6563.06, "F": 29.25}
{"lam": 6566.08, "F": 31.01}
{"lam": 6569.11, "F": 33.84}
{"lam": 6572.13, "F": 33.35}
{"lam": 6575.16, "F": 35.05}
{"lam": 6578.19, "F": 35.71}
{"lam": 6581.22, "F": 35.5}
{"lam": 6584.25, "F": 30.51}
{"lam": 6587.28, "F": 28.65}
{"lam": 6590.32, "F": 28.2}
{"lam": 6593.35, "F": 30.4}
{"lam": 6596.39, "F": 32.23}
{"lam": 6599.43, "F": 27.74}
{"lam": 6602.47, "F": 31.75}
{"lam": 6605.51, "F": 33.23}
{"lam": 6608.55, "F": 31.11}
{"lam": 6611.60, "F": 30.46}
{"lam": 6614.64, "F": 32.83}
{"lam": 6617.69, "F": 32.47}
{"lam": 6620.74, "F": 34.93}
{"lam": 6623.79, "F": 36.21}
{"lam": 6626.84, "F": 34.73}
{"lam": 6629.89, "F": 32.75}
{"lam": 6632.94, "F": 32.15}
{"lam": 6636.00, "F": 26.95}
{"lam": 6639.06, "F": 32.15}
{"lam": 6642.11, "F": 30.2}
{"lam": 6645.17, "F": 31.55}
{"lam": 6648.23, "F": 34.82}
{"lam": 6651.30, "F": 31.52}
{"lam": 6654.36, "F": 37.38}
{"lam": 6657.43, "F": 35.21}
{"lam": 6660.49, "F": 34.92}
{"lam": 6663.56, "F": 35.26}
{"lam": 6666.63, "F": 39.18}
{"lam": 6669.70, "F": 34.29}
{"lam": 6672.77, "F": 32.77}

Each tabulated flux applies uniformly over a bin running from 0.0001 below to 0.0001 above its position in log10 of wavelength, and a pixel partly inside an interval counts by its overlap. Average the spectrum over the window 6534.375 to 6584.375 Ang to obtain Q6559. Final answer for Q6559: 33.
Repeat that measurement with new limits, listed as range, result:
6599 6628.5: 32.7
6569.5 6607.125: 31.9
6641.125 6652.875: 32.1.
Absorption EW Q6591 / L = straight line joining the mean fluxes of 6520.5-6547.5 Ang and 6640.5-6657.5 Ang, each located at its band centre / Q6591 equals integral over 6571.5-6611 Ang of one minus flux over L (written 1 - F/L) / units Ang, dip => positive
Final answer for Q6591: 1.4 Ang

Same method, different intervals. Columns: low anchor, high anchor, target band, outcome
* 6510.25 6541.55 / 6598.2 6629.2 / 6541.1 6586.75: 0.0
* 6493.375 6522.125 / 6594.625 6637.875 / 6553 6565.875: 0.1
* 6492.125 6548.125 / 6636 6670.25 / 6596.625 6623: 1.3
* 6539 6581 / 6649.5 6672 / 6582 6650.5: 5.2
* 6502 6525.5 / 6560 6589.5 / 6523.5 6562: 1.2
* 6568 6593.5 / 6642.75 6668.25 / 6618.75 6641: 0.8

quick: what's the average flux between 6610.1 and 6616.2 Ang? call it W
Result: 31.7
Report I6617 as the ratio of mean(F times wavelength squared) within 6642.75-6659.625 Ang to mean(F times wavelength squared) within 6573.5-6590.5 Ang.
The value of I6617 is 1.06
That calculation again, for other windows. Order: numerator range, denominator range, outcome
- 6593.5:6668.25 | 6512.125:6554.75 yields 1.04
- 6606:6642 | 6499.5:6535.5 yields 1.00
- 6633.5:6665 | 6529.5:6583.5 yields 1.03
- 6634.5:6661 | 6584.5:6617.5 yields 1.08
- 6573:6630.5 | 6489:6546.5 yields 1.01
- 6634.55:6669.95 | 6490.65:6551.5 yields 1.07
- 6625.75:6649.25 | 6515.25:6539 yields 1.00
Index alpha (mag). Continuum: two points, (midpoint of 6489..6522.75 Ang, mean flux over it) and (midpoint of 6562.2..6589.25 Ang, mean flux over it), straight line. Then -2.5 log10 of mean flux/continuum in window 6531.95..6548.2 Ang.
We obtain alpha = 0.02 mag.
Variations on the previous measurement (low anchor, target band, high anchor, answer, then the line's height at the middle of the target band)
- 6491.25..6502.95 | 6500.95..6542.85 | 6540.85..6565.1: -0.03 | 32.3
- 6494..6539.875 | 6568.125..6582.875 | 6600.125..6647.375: -0.06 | 32.7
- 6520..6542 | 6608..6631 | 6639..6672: 0.02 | 33.8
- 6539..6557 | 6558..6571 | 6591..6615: -0.01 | 31.9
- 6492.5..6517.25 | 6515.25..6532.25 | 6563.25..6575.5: 0.03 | 33.8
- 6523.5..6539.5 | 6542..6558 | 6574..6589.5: 0.00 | 32.5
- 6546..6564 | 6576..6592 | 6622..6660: 0.02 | 32.5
